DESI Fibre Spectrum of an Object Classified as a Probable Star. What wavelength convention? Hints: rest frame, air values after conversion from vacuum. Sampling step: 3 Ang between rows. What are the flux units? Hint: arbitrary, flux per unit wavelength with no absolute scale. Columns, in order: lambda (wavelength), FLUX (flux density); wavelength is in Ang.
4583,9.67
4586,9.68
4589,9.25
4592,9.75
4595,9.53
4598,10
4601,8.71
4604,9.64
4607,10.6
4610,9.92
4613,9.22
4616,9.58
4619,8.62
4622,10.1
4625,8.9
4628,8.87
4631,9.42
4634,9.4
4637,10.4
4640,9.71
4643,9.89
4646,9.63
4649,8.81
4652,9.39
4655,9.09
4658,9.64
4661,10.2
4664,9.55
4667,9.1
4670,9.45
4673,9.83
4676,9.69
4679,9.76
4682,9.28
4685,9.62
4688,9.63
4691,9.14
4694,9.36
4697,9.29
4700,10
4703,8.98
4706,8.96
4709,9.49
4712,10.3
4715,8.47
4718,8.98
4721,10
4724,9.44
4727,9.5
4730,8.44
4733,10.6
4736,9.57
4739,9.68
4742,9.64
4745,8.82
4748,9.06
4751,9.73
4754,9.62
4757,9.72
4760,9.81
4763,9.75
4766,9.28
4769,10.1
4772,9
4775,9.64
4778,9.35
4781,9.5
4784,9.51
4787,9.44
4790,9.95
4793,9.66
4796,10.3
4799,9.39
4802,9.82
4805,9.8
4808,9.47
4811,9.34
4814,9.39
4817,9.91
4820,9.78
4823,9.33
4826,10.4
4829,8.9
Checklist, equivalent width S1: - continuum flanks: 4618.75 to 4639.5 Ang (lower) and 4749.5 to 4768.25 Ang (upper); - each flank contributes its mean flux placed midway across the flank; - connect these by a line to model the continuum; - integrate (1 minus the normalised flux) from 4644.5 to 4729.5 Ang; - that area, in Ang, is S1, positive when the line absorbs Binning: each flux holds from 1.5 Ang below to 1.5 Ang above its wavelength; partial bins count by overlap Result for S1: 1.0 Ang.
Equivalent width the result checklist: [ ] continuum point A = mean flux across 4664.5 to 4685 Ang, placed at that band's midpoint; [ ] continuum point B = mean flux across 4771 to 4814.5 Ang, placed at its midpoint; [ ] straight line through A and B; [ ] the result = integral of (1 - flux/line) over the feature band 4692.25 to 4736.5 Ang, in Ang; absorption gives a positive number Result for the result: 0.6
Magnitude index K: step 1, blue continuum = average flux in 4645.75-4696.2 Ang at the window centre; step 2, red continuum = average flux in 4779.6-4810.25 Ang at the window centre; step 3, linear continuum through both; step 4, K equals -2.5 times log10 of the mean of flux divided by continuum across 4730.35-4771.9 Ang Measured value 0.002 mag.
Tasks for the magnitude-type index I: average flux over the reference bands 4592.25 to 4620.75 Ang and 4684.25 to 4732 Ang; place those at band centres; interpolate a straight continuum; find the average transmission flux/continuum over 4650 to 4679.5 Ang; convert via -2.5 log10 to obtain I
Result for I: -0.01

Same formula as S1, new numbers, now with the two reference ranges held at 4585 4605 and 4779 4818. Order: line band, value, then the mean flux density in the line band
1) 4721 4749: 0.4 Ang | 9.45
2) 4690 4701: 0.2 Ang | 9.44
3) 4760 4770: -0.1 Ang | 9.71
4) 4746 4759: 0.1 Ang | 9.52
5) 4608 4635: 0.5 Ang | 9.36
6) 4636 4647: -0.4 Ang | 9.9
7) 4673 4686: -0.1 Ang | 9.61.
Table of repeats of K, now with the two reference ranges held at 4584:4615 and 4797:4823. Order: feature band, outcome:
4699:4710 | 0.03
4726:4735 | 0.01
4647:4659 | 0.05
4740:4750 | 0.04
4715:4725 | 0.03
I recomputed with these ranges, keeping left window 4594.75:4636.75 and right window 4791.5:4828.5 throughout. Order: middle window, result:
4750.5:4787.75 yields 0.01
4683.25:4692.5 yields 0.01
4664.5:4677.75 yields 0.00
